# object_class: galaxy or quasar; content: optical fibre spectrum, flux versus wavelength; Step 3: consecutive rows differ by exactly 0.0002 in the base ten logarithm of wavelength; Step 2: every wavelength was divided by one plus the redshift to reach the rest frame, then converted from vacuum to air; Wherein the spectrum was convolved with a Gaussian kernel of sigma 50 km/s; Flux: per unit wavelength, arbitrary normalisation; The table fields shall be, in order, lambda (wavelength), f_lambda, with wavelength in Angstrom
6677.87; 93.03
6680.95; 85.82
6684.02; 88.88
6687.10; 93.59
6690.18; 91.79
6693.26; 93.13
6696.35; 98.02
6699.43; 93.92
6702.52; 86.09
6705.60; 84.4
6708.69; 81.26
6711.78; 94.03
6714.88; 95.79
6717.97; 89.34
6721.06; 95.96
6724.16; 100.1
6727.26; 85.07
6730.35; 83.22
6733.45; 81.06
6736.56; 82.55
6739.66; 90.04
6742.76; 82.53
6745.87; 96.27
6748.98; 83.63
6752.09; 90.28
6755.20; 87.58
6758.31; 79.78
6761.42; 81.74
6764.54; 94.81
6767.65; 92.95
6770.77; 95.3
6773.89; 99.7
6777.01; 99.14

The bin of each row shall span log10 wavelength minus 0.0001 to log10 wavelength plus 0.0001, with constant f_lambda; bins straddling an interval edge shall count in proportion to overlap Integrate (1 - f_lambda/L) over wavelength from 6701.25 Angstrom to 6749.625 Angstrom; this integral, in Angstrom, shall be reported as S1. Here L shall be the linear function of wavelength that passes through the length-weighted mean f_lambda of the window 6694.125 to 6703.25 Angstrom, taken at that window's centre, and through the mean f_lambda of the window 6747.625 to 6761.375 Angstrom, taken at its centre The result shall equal 0.5 Angstrom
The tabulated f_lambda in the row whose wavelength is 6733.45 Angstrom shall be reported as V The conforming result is 81.06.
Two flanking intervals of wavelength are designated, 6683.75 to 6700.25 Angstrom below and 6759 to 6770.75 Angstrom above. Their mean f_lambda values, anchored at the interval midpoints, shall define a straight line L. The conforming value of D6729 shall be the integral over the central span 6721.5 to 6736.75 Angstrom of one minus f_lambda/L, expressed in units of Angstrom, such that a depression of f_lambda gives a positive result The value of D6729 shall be 0.7 Angstrom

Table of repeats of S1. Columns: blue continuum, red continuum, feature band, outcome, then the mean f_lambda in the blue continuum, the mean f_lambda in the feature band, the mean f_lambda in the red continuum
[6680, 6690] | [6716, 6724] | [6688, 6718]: 0.4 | 90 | 90.9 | 94.1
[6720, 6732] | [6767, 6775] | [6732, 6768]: 2.6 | 90.8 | 86.7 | 96.1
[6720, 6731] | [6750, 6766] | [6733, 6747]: 0.4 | 91.5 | 86.6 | 86.7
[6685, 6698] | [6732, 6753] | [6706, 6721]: 0.1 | 93.9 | 90.2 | 86.5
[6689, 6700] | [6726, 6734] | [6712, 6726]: -1.3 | 94.3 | 94.9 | 83.4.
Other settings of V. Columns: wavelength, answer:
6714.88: 95.79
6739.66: 90.04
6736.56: 82.55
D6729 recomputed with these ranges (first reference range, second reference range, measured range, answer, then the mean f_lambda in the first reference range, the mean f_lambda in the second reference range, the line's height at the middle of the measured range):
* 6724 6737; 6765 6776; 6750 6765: 1.0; 85.2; 96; 92.5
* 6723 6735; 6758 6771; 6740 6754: 0.0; 87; 89.1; 88.1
